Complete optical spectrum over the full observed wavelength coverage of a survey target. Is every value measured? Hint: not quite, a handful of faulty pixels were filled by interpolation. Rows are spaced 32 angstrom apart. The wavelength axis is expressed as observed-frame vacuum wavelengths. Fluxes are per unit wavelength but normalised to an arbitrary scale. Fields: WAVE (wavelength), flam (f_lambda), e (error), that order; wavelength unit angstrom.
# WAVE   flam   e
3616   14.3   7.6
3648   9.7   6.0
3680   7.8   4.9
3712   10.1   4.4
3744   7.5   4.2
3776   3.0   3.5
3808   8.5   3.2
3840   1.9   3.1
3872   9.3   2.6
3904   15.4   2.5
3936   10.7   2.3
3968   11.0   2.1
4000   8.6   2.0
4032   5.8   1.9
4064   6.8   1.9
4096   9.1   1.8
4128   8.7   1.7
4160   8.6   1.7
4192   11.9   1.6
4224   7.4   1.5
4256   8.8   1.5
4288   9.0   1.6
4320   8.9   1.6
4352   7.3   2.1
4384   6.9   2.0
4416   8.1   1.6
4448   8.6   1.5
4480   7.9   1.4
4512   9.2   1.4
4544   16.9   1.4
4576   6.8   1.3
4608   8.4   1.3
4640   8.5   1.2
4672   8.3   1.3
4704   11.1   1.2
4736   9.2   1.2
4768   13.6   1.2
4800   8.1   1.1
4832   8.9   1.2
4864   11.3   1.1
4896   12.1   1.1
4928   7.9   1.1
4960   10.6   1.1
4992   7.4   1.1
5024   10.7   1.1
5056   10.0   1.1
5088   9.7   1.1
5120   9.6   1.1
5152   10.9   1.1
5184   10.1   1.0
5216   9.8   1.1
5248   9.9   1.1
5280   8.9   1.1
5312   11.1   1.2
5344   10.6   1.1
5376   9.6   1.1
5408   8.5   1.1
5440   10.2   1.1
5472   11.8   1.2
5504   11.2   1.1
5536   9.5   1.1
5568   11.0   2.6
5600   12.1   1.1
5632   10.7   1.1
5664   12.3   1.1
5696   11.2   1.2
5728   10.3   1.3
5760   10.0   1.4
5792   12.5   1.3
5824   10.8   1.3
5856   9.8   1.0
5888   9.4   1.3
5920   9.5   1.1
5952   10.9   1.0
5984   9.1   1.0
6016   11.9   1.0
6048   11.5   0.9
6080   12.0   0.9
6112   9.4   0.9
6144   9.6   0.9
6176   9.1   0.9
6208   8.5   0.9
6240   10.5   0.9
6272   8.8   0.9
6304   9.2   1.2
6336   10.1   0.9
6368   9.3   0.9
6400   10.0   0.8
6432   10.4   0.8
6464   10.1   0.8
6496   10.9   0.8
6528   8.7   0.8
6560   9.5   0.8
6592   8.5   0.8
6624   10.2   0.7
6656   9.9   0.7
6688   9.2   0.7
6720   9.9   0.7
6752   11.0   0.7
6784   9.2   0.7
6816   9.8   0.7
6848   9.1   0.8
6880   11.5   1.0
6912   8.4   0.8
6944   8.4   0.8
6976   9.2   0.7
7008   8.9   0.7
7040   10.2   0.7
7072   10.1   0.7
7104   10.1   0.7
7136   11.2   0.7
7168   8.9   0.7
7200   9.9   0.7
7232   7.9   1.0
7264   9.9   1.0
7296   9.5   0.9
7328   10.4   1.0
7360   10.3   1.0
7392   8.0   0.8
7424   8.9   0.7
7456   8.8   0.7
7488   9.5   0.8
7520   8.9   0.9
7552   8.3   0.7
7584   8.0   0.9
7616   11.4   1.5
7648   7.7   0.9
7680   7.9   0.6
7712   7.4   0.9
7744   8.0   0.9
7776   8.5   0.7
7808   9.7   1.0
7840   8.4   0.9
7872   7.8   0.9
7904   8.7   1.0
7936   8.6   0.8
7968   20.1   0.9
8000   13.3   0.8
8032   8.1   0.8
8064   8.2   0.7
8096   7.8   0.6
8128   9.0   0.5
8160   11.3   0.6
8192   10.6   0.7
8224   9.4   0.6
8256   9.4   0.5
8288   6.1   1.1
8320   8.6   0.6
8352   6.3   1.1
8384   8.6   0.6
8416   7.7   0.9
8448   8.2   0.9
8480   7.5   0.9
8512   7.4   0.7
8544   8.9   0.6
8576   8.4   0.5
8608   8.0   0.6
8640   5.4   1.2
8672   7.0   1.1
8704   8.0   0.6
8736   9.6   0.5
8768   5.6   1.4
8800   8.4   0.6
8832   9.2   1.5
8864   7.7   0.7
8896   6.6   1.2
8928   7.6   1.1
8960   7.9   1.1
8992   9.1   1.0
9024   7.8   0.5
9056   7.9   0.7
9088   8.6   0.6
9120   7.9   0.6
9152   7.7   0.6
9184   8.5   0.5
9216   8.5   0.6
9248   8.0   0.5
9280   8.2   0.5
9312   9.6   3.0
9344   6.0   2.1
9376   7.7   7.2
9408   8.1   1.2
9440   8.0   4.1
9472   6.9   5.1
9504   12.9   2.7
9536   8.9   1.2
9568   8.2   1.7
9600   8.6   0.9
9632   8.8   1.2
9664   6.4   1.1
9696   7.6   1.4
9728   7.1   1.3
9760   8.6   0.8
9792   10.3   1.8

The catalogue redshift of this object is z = 0.22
